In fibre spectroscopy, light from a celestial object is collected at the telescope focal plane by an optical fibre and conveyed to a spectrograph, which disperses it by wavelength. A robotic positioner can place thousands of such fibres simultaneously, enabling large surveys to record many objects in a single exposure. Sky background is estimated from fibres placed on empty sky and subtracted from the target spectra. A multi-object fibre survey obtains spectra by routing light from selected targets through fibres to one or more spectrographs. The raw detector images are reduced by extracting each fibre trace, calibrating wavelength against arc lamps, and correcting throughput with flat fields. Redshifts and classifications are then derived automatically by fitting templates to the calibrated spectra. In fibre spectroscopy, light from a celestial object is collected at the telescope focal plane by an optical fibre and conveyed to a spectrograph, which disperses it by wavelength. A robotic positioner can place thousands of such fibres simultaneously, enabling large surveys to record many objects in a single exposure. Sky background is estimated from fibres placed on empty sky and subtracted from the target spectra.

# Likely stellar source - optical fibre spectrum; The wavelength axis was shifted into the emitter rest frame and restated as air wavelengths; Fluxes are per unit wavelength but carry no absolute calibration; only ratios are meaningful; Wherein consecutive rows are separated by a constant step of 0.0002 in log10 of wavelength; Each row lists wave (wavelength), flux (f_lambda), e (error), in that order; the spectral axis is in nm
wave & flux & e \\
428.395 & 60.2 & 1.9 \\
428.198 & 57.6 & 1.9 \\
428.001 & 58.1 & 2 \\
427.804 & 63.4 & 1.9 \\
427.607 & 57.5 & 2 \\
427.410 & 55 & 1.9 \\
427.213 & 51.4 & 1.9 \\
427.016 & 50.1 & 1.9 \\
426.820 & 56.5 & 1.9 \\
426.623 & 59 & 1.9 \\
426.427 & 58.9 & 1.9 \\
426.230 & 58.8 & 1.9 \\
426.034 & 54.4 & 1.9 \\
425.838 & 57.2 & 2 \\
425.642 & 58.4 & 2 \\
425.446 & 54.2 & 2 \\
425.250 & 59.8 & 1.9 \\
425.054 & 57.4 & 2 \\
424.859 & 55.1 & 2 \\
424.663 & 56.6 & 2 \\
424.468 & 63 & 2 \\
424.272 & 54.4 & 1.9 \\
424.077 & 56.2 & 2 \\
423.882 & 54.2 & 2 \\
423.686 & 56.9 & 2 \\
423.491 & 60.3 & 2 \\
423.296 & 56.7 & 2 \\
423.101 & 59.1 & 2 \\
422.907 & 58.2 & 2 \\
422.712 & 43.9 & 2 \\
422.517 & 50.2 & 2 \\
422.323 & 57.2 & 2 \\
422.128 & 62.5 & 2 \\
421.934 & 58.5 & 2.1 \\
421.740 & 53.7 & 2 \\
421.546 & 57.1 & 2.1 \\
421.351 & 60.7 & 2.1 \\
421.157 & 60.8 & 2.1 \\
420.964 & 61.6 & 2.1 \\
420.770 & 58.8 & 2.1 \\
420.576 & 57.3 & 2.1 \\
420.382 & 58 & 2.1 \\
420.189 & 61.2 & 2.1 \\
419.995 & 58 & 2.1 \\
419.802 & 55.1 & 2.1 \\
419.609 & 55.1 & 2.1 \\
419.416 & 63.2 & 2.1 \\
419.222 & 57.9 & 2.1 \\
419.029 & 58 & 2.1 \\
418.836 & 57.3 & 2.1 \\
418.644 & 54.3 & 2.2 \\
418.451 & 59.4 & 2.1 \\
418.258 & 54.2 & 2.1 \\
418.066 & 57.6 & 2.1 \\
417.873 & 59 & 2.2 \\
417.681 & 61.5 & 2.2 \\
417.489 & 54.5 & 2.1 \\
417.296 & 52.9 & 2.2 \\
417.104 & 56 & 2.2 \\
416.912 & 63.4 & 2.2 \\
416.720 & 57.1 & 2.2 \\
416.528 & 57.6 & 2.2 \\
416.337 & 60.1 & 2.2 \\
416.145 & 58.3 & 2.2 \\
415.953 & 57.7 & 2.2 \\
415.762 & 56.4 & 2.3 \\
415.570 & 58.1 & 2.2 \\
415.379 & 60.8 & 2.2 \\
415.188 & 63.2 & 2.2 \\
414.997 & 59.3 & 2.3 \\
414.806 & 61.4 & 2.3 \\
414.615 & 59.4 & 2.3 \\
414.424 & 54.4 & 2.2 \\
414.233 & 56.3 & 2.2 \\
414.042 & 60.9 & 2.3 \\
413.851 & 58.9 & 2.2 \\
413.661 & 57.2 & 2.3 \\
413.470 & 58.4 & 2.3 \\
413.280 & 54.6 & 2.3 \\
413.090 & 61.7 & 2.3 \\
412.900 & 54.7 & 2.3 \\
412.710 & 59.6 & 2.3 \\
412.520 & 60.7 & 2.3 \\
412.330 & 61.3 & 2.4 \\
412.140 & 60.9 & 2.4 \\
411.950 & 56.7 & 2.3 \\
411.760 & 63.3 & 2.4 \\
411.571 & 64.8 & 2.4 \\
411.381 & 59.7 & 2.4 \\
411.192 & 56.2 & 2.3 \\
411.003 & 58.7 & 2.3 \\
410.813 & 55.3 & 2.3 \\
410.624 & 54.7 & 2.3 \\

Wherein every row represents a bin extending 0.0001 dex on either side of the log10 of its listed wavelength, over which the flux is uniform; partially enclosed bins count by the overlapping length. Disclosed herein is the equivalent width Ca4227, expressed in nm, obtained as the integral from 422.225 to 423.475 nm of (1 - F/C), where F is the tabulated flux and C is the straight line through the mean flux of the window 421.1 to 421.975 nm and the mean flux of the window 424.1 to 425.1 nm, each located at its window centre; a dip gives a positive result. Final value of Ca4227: 0.07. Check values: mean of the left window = 58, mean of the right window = 57.2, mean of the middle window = 54.6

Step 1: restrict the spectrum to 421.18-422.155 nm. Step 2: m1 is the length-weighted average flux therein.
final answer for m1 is 58.4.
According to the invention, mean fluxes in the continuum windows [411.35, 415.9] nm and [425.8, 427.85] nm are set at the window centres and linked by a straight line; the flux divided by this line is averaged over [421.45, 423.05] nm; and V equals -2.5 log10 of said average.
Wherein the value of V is 0.040 mag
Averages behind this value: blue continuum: 59.3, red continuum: 56.4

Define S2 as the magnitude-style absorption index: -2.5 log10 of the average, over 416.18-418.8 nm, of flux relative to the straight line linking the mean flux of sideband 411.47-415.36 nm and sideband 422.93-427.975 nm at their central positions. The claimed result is 0.02 mag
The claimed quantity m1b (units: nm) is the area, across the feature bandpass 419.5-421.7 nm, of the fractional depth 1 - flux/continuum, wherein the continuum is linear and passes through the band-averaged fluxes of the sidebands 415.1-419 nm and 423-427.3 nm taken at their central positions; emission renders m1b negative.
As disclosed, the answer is -0.038 nm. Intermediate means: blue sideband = 58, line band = 58.4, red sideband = 56.8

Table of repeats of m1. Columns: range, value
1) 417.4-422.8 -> 57.4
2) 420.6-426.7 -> 57.2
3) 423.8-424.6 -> 57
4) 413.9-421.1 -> 58.3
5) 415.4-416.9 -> 58.4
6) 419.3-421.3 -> 58.9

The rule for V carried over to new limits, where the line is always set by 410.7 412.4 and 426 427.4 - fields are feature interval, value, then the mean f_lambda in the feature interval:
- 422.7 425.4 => -0.012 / 56.9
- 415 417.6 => 0.002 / 58.2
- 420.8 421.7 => -0.047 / 59.6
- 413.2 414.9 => 0.018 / 58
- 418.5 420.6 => -0.007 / 57.8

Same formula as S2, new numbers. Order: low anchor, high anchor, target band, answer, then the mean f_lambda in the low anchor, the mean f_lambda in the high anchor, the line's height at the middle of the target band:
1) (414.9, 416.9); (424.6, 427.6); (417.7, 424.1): 0.01 mag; 59.1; 56.2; 57.7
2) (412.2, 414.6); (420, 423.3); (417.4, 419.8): 0.00 mag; 58.3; 57.4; 57.7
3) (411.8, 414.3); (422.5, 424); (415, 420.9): -0.02 mag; 58.7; 55.2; 57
